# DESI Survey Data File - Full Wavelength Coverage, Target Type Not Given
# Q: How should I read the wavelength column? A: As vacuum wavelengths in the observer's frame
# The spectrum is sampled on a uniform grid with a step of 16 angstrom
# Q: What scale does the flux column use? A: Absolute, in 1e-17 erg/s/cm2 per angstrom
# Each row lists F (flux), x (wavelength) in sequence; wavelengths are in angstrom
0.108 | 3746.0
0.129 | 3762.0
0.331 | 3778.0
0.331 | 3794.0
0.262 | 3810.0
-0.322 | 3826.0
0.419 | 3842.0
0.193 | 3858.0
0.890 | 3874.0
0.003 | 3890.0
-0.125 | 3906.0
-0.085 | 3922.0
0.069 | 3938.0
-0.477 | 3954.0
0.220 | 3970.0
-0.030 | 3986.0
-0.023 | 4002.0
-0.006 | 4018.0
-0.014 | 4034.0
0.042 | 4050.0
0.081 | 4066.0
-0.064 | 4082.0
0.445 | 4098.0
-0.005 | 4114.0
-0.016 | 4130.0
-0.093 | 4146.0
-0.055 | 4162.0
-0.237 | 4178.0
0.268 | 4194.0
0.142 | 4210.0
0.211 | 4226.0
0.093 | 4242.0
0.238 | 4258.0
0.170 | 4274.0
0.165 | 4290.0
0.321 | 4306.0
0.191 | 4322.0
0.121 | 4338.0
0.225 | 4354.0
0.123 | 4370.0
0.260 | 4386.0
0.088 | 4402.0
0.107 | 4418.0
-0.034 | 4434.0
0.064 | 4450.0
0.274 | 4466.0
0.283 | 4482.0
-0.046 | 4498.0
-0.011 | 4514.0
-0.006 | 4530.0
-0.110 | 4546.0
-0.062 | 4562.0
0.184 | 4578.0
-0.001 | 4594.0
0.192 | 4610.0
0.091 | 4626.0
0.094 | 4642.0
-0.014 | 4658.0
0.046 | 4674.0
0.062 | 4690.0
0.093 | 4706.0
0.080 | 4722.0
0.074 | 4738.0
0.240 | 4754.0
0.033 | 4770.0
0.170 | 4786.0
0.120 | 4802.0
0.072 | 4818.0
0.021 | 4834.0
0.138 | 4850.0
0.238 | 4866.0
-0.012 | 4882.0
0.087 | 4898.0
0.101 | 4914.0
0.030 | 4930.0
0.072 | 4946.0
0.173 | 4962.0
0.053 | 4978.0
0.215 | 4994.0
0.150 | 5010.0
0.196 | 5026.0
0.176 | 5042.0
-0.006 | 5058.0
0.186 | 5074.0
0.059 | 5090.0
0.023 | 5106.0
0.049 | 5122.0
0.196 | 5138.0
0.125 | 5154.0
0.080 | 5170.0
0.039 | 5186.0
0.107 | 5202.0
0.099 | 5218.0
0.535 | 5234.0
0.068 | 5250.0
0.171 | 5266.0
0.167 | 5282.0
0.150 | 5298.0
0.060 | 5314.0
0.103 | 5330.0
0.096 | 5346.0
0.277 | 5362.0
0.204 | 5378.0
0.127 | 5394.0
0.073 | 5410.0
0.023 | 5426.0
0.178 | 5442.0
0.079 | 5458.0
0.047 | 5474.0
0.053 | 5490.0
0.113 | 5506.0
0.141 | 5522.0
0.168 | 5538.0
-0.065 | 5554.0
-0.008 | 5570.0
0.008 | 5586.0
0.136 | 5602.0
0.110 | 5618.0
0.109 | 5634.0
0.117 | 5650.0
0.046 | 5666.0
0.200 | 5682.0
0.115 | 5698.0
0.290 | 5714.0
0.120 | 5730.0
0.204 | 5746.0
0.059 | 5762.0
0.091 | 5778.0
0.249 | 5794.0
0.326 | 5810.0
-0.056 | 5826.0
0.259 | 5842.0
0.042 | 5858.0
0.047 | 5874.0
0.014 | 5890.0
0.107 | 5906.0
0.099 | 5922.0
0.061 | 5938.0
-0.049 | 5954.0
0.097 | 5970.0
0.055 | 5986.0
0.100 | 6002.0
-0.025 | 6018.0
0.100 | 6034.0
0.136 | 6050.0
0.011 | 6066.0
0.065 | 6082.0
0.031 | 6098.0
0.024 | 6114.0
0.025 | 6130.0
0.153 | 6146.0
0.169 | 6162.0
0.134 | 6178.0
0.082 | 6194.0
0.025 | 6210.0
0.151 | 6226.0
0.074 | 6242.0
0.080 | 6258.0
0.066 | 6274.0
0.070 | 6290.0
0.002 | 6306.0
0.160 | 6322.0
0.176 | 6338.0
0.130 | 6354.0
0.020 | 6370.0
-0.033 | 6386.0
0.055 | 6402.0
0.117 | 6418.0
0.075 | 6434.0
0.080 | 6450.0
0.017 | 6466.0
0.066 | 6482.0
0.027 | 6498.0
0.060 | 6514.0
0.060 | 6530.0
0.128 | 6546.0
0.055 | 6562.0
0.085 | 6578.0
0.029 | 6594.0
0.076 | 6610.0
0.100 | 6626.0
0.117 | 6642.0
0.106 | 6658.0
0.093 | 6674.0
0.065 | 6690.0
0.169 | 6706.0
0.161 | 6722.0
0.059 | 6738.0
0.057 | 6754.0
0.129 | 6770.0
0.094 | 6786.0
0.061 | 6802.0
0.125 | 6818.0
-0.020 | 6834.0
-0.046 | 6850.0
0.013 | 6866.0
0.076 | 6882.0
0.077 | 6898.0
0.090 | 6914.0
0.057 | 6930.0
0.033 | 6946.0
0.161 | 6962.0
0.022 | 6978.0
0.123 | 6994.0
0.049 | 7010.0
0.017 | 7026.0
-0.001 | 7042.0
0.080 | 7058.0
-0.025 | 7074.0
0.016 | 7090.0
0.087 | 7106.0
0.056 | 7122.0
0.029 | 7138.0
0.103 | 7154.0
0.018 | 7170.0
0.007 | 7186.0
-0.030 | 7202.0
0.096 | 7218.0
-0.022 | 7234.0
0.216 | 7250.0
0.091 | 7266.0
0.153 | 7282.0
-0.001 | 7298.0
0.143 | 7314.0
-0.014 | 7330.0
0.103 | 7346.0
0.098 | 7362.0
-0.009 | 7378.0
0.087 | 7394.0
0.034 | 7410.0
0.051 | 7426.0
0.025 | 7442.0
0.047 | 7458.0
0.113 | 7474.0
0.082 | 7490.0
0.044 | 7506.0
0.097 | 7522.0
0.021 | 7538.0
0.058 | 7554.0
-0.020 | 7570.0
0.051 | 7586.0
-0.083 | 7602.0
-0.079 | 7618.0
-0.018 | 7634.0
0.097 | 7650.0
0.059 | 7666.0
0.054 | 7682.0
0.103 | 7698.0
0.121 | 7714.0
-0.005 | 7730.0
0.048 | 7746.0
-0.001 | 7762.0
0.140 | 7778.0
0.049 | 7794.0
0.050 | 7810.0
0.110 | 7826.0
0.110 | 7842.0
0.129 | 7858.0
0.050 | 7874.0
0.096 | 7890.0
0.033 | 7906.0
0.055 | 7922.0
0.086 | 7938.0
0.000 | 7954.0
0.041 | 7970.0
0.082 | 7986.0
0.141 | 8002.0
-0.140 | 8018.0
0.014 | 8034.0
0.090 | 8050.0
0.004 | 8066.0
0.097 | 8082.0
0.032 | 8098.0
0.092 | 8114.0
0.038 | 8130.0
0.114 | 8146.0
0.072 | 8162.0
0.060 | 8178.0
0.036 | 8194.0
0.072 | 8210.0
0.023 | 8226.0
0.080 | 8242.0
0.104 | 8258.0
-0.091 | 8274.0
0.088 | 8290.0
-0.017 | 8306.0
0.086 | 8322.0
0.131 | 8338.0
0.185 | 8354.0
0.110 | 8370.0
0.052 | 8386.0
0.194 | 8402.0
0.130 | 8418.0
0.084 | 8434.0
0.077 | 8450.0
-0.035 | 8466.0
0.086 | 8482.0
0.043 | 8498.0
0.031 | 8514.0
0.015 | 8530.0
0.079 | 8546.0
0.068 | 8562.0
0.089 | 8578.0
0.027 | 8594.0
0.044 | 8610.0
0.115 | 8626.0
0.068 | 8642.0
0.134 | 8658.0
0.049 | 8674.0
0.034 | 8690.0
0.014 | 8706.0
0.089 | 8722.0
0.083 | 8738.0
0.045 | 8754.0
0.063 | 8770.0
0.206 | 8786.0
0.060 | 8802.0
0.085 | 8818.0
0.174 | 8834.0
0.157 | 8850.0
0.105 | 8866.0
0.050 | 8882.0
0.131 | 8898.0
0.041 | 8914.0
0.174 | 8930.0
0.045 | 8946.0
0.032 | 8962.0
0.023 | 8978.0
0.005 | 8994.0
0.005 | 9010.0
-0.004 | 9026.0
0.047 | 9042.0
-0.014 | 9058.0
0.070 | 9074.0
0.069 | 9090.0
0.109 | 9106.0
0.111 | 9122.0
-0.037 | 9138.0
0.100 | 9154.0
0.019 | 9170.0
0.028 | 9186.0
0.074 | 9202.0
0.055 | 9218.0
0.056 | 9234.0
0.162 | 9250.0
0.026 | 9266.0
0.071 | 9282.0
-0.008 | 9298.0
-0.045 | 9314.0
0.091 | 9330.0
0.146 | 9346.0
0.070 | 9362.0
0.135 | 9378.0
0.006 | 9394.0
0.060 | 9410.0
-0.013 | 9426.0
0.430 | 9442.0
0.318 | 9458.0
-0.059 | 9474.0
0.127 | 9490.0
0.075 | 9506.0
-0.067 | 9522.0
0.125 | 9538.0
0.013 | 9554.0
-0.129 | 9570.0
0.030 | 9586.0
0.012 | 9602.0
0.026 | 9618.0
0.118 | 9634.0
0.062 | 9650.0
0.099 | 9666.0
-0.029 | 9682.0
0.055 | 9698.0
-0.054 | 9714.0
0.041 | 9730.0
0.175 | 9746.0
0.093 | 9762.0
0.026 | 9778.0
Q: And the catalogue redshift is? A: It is 0.046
